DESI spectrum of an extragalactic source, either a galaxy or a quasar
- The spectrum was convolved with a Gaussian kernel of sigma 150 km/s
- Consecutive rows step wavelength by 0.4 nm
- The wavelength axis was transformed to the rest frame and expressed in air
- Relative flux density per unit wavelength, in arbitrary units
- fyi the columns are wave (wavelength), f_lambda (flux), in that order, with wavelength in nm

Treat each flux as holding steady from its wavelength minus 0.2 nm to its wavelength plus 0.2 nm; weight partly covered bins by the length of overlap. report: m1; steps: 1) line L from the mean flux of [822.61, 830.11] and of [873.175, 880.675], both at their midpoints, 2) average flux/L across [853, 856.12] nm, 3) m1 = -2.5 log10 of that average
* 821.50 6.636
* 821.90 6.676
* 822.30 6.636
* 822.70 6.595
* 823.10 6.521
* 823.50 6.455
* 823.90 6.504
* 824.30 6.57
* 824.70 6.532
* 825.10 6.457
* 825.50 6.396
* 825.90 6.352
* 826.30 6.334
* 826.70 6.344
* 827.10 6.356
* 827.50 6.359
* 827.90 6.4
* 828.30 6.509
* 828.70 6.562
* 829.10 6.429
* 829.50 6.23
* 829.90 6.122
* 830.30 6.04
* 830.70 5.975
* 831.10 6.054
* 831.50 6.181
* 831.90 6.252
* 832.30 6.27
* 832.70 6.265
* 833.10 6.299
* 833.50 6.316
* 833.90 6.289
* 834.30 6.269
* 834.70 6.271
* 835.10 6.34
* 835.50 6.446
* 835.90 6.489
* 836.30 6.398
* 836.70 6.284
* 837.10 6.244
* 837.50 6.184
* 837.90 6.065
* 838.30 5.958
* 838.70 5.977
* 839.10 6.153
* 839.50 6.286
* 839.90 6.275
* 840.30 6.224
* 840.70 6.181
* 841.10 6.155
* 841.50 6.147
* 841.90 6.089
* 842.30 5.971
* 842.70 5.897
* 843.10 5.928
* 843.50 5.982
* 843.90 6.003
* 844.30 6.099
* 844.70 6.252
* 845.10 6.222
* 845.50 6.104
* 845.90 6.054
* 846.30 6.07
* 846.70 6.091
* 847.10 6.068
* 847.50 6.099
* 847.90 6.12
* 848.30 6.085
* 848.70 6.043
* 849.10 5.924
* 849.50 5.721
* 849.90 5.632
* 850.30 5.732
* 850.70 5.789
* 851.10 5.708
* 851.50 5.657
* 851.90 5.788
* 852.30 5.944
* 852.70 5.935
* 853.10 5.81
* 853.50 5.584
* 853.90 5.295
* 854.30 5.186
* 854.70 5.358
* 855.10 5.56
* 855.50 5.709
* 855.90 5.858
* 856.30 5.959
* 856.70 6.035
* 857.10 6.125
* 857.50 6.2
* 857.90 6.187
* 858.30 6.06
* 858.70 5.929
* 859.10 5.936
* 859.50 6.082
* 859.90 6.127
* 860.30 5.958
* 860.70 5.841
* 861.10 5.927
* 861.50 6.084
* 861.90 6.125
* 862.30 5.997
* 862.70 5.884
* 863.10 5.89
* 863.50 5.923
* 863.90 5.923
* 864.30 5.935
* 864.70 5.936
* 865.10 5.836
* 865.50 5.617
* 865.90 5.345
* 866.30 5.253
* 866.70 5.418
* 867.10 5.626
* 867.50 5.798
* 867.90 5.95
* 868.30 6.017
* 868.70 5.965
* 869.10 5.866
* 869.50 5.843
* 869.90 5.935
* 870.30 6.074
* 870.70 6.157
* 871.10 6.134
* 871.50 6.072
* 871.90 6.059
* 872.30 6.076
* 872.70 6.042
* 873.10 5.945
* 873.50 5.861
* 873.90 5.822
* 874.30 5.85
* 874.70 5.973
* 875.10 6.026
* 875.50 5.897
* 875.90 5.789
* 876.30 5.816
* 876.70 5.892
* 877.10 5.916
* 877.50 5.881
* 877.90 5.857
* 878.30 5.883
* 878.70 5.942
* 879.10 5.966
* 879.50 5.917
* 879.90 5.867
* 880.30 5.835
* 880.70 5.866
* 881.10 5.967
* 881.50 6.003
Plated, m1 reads 0.109 mag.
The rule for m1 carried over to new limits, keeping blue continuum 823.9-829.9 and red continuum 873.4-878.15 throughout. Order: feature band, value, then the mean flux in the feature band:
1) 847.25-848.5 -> 0.01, 6.1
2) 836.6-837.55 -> 0.01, 6.24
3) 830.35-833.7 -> 0.03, 6.19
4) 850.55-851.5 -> 0.08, 5.73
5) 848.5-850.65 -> 0.06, 5.81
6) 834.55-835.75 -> -0.01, 6.36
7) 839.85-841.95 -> 0.01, 6.18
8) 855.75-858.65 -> 0.00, 6.06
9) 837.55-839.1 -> 0.04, 6.04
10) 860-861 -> 0.02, 5.92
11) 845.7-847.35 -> 0.02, 6.07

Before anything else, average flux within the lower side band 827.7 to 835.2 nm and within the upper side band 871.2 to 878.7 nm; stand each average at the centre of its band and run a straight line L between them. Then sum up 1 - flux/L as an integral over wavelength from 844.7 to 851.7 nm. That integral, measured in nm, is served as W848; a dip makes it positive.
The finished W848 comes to 0.20 nm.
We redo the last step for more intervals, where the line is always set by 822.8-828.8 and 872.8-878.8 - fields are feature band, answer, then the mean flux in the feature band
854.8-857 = 0.11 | 5.82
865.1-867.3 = 0.19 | 5.49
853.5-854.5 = 0.13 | 5.31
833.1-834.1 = 0.01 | 6.3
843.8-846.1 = 0.04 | 6.13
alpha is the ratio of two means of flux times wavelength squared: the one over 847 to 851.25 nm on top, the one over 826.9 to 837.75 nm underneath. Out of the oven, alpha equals 1.0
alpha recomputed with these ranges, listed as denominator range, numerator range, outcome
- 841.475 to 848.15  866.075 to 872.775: 1.03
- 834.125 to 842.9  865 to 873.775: 1.02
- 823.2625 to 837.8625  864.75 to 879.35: 1.02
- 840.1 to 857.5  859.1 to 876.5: 1.04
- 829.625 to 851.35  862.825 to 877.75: 1.03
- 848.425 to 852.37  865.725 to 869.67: 1.03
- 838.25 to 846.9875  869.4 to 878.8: 1.05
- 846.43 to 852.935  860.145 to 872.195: 1.04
